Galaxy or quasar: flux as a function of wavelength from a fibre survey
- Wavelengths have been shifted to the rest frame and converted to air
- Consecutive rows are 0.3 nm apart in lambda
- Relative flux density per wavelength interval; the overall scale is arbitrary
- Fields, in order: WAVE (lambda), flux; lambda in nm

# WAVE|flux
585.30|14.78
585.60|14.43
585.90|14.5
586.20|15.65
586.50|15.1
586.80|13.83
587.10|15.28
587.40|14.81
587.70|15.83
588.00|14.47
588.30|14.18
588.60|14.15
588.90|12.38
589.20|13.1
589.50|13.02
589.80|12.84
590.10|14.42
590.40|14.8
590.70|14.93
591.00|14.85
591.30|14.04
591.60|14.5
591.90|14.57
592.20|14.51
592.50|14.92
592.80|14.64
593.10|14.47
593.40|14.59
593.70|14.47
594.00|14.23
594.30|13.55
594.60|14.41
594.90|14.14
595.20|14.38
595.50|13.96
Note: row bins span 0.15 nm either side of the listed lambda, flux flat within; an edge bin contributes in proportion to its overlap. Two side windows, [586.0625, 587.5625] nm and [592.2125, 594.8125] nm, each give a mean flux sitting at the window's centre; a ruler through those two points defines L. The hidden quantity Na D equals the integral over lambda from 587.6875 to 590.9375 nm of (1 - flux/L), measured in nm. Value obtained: 0.17 nm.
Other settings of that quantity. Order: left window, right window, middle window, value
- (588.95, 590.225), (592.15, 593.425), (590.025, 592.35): -0.11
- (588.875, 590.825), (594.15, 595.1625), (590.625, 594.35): -0.16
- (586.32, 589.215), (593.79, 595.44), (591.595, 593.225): -0.04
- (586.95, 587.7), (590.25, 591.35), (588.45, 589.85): 0.17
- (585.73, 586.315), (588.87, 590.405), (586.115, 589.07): -0.05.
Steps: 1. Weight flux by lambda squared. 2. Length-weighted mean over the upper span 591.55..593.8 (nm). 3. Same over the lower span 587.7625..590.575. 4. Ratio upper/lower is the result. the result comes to 1.07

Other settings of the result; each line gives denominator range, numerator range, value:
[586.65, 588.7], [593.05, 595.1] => 0.99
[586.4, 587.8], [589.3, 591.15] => 0.96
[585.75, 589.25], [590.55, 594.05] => 1.02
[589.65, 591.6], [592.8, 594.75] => 1.01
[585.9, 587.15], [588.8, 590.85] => 0.93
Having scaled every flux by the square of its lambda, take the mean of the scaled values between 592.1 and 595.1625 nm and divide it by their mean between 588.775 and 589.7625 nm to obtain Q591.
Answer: 1.14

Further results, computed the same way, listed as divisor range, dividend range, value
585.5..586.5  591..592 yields 0.99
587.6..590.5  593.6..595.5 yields 1.04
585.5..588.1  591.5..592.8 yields 1.00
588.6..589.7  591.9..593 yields 1.14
